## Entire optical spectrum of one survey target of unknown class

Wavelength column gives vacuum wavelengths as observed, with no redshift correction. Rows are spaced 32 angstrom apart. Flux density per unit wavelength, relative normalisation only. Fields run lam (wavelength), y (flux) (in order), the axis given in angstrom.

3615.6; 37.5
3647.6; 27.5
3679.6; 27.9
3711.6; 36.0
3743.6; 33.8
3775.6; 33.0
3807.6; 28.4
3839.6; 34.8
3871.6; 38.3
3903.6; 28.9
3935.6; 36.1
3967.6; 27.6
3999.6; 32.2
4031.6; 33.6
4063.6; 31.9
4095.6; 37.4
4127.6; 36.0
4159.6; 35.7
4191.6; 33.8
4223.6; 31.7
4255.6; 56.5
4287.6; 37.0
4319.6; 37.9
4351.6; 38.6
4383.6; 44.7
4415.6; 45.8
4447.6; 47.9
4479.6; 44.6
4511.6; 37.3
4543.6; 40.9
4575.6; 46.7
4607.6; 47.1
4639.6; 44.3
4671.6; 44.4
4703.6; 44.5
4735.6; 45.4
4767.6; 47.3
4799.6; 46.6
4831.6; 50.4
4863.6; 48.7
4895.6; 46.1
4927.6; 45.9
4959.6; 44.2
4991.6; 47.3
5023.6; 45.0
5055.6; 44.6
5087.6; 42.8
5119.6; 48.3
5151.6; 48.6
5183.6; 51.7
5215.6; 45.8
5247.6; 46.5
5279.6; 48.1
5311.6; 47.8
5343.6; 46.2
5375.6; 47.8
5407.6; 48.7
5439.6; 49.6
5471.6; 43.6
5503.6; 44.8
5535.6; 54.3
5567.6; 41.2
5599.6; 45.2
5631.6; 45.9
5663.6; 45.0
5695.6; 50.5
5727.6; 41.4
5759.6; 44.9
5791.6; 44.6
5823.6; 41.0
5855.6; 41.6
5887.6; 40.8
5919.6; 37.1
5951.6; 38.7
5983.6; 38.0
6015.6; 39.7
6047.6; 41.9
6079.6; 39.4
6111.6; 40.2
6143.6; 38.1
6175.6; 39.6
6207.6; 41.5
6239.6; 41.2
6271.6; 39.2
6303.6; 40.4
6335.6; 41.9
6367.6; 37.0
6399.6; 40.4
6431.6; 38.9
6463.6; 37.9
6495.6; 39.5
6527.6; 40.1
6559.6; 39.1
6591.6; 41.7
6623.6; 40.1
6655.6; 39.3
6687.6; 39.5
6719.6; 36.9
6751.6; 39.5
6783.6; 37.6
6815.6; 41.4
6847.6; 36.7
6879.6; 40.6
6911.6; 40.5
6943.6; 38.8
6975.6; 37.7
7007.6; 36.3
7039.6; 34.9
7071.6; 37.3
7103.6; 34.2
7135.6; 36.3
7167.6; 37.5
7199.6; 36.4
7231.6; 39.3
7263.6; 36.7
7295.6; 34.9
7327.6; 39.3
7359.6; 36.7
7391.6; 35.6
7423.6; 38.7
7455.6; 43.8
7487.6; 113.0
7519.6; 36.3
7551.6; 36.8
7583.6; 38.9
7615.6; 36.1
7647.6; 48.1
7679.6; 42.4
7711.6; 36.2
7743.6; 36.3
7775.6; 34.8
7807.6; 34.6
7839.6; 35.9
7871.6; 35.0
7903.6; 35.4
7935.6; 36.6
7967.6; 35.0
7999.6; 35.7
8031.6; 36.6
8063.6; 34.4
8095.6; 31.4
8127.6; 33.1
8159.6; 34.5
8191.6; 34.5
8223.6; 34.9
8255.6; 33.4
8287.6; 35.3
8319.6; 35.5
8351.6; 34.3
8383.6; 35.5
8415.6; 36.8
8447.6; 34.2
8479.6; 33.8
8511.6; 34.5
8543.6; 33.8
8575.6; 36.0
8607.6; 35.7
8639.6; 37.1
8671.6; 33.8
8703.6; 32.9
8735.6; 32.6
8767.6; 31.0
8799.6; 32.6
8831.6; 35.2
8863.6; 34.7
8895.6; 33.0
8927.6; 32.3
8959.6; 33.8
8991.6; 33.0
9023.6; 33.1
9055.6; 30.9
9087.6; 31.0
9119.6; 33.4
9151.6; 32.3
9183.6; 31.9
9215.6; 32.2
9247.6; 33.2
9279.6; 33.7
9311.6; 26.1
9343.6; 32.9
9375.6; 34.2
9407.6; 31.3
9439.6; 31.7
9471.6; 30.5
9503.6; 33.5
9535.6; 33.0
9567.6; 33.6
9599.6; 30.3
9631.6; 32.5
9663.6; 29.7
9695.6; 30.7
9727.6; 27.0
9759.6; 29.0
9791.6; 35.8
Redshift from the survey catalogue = 0.139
